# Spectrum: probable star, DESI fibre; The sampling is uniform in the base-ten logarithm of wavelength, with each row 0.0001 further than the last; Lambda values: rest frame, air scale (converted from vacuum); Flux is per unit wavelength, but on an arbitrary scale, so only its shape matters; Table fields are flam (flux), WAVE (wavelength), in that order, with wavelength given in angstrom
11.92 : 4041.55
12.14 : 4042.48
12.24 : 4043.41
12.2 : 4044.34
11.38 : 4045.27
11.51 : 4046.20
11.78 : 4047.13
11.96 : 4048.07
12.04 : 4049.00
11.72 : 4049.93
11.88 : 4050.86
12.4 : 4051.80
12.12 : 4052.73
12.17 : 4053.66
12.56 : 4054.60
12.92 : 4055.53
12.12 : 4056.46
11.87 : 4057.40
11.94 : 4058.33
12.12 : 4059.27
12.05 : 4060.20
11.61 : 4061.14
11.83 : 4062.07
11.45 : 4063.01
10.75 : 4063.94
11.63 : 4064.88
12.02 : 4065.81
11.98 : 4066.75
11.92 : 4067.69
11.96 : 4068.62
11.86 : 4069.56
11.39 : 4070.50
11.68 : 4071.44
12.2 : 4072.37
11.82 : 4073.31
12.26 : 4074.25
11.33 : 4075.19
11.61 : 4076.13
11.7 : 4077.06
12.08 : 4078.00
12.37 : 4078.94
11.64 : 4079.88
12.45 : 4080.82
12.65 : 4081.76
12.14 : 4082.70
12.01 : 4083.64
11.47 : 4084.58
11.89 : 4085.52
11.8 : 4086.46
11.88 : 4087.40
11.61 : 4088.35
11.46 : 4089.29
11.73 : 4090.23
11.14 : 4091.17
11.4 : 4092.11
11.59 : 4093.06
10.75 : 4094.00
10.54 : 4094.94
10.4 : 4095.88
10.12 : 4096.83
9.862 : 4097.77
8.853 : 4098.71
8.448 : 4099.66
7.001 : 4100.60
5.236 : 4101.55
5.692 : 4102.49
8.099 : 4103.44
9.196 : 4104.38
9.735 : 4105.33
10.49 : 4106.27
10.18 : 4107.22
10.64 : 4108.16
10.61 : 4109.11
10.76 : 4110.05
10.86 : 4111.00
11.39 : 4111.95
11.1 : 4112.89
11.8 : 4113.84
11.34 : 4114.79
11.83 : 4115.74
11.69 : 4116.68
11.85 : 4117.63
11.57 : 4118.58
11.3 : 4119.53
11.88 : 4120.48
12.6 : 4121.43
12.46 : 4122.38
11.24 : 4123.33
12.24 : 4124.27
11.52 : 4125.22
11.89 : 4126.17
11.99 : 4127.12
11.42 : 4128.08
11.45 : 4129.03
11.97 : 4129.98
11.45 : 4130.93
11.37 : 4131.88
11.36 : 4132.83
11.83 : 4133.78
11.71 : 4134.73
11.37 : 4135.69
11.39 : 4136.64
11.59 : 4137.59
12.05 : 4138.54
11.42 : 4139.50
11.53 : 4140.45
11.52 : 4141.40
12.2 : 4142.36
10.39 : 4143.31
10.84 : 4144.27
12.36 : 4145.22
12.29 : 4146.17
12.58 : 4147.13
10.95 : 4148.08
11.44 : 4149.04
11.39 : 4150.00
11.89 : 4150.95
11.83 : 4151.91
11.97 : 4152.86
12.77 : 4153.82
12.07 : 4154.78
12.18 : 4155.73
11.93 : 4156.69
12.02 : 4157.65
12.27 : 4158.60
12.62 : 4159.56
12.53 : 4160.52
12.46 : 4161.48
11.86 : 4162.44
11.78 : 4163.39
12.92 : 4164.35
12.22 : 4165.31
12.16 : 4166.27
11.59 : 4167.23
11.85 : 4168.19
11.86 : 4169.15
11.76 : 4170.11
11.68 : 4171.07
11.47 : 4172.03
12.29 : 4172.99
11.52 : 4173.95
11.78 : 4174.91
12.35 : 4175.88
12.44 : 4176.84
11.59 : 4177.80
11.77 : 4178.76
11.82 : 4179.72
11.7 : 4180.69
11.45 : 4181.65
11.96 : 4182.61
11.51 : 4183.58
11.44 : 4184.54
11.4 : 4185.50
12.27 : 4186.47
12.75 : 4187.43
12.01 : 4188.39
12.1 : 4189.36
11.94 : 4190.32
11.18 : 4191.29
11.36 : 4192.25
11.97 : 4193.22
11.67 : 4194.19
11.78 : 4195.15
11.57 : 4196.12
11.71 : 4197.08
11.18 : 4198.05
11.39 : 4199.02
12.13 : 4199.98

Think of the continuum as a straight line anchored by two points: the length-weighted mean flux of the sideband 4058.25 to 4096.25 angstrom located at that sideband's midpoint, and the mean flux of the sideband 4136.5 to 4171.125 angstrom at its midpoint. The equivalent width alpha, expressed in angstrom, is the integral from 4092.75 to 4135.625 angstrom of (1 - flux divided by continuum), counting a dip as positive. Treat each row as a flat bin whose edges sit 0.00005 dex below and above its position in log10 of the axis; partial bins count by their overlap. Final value 4.0 angstrom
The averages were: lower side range 11.7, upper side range 11.9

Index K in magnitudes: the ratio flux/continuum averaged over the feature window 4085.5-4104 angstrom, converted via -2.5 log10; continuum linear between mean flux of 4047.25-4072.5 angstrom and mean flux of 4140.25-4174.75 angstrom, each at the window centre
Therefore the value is 0.20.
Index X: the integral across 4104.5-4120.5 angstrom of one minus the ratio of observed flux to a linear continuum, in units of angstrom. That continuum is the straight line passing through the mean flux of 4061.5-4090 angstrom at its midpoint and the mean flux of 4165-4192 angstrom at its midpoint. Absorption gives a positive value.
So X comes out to 1.1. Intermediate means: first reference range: 11.8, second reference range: 11.8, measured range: 11.1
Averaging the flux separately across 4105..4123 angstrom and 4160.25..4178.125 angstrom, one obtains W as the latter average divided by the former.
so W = 1.1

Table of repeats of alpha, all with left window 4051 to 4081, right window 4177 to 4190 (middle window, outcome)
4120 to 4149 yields 0.5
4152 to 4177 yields -0.5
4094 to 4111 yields 3.8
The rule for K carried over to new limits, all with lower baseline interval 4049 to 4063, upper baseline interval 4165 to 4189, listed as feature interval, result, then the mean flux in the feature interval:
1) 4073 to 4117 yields 0.12 mag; 10.8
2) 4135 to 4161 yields 0.01 mag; 11.8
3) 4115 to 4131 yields 0.02 mag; 11.8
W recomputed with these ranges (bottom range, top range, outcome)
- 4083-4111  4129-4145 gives 1.13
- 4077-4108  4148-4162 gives 1.15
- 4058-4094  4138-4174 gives 1.01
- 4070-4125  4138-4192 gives 1.08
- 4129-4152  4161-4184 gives 1.03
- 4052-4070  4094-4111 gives 0.77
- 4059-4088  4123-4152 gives 0.98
